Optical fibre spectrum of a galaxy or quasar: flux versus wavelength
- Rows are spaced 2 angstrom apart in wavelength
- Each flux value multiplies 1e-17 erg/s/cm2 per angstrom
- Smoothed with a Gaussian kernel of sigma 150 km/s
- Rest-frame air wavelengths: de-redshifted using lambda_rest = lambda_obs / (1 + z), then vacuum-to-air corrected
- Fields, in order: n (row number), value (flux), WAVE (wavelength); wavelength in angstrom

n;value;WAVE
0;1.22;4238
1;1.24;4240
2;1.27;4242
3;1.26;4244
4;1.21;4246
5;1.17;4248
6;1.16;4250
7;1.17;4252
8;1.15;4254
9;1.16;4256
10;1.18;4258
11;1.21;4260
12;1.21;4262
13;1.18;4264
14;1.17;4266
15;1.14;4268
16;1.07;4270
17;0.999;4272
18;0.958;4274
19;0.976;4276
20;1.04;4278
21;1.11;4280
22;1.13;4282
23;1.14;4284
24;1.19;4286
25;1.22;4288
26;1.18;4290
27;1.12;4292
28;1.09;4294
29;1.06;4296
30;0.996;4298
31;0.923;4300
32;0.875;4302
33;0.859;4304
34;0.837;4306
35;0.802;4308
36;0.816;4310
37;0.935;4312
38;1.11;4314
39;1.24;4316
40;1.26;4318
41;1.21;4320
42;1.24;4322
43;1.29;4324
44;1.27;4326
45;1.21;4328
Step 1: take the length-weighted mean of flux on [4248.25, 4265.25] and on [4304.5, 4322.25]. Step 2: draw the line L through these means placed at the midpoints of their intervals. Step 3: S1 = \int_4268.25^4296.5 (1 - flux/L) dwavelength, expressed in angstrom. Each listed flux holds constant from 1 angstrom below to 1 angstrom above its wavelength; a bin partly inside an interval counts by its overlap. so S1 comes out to 0.5 angstrom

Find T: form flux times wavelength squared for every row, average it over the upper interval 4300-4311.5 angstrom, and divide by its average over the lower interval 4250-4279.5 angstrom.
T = 0.78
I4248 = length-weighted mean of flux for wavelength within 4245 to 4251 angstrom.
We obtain 1.18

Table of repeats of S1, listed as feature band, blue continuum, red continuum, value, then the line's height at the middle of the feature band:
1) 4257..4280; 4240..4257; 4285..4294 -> 1.54 angstrom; 1.18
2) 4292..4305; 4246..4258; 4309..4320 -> 1.50 angstrom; 1.11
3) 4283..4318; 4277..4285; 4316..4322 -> 4.18 angstrom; 1.17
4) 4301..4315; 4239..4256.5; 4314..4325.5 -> 3.87 angstrom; 1.23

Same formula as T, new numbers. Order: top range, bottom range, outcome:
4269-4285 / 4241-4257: 0.89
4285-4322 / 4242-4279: 0.94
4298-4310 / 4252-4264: 0.75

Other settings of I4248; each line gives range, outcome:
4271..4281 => 1.02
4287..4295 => 1.15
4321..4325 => 1.27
